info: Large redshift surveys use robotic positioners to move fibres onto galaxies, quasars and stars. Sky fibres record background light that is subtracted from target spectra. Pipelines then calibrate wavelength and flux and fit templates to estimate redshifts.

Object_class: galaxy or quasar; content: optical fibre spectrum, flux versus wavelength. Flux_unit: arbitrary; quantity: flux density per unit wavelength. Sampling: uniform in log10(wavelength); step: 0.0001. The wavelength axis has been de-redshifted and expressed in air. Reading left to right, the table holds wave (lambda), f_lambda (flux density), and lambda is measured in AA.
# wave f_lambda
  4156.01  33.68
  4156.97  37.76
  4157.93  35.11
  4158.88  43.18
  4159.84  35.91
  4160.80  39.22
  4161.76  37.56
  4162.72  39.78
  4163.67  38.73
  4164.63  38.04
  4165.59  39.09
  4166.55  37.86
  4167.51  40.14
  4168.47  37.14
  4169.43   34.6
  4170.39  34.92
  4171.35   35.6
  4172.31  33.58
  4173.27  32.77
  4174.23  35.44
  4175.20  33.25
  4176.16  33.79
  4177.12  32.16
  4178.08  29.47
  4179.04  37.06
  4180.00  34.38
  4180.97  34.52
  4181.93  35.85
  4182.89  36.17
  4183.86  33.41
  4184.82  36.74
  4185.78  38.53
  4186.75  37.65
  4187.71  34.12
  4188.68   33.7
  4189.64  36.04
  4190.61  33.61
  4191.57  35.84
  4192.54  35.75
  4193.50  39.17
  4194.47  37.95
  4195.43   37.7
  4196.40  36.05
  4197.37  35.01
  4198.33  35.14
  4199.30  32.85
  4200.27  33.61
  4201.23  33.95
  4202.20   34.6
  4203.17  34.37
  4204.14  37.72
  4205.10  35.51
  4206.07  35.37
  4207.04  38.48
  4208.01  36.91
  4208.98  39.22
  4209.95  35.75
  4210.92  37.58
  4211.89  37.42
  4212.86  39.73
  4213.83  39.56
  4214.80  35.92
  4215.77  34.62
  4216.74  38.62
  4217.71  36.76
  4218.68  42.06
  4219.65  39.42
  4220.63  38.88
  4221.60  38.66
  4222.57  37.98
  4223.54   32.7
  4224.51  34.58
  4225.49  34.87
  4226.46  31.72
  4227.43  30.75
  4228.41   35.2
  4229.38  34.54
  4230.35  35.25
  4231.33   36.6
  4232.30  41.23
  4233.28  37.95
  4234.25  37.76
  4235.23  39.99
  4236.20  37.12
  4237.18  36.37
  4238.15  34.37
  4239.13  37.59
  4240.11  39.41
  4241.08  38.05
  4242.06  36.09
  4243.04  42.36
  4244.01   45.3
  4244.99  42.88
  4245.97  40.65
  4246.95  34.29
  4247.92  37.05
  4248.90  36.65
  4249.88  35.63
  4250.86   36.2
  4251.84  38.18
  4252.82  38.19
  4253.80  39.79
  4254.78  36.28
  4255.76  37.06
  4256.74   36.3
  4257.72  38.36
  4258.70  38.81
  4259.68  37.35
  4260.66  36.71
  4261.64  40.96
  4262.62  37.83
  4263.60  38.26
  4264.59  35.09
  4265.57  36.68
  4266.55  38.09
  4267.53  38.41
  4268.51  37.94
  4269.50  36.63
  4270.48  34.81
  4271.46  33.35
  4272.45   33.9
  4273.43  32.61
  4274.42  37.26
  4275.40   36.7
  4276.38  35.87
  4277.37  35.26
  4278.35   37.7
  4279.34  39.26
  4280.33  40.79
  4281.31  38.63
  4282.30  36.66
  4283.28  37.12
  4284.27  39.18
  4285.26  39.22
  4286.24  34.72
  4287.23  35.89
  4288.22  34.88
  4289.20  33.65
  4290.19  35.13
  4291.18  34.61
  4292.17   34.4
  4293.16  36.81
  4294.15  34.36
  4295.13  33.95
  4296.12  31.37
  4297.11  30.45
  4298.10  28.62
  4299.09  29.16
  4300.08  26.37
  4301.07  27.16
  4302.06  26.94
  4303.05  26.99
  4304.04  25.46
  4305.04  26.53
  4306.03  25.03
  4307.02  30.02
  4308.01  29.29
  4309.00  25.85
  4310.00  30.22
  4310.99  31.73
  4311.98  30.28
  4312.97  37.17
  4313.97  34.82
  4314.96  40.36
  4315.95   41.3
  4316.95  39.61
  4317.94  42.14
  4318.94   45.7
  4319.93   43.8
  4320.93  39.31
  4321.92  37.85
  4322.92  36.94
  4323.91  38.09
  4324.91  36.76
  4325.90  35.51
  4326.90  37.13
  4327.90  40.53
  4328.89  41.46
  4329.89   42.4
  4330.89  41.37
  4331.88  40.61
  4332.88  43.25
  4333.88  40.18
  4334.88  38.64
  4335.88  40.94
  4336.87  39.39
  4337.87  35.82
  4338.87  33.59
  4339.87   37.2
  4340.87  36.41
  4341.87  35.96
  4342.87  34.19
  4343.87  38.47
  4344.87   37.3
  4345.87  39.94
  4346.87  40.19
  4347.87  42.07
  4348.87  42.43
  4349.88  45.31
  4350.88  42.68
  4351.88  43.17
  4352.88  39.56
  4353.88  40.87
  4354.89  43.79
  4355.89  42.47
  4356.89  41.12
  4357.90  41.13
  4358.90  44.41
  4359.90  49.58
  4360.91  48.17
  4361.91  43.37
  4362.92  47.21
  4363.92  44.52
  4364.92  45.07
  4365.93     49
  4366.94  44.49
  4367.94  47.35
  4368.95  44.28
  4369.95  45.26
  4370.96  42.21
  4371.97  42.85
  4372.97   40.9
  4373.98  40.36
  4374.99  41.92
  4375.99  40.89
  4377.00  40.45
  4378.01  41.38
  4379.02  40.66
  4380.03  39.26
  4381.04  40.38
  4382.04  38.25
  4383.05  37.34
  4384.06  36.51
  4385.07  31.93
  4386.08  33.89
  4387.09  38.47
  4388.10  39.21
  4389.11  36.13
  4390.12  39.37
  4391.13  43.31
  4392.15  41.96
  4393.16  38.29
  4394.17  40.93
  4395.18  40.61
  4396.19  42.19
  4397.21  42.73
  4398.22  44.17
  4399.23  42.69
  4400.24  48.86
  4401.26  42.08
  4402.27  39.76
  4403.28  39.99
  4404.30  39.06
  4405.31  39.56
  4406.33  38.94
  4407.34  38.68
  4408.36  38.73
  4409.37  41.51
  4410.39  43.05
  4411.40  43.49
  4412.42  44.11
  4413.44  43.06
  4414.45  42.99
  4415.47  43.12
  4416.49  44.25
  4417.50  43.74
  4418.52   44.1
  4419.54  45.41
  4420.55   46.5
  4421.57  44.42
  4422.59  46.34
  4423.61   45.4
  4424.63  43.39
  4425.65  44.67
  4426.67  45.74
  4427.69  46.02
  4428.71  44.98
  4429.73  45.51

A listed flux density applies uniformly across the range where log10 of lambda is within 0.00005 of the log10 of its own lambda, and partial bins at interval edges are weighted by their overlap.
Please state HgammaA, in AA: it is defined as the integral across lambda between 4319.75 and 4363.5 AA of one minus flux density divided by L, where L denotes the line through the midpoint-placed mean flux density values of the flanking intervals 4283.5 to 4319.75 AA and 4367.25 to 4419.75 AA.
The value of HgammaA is -4.53 AA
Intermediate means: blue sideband 33.2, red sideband 41.2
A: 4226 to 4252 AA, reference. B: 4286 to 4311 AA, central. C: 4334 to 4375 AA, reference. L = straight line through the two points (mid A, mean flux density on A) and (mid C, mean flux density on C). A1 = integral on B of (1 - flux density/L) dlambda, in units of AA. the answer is 5.6 AA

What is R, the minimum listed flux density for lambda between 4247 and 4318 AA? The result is 25.03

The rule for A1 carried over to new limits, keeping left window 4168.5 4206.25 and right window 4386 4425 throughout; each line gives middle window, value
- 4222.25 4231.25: 0.53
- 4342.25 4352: -0.06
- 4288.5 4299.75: 1.63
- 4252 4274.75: 0.30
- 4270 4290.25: 0.90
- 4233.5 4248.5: -0.73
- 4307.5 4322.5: 0.97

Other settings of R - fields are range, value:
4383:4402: 31.93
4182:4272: 30.75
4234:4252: 34.29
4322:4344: 33.59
